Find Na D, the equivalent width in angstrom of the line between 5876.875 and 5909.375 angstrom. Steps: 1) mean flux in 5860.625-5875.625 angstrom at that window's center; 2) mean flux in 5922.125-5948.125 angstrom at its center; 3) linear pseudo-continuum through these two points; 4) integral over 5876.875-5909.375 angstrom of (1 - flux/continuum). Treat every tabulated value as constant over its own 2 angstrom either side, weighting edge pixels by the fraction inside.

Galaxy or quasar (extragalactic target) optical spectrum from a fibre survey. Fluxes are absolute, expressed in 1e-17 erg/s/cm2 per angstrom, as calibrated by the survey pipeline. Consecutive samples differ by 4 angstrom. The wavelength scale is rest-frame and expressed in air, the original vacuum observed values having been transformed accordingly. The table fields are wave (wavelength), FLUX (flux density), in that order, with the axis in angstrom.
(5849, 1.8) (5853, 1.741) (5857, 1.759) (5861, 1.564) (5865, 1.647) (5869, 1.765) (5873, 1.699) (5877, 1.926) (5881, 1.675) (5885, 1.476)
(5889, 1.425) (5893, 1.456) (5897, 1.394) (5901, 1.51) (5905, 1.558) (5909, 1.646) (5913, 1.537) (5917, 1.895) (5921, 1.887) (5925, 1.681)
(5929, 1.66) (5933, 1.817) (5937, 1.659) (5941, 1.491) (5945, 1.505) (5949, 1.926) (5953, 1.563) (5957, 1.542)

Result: 2.7 angstrom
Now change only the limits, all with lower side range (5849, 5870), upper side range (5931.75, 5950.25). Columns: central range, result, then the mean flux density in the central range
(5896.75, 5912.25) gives 1.3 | 1.54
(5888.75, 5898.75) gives 1.5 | 1.43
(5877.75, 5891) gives 1.0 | 1.56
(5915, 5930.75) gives -1.0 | 1.78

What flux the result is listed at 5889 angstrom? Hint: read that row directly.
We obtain 1.425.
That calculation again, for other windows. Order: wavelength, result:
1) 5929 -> 1.66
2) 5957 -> 1.542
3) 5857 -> 1.759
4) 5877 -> 1.926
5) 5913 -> 1.537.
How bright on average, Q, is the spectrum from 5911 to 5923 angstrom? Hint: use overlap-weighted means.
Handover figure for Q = 1.77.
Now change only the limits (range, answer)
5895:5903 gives 1.45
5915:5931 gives 1.78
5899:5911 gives 1.57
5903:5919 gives 1.66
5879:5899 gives 1.49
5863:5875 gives 1.7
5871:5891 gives 1.64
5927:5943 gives 1.66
